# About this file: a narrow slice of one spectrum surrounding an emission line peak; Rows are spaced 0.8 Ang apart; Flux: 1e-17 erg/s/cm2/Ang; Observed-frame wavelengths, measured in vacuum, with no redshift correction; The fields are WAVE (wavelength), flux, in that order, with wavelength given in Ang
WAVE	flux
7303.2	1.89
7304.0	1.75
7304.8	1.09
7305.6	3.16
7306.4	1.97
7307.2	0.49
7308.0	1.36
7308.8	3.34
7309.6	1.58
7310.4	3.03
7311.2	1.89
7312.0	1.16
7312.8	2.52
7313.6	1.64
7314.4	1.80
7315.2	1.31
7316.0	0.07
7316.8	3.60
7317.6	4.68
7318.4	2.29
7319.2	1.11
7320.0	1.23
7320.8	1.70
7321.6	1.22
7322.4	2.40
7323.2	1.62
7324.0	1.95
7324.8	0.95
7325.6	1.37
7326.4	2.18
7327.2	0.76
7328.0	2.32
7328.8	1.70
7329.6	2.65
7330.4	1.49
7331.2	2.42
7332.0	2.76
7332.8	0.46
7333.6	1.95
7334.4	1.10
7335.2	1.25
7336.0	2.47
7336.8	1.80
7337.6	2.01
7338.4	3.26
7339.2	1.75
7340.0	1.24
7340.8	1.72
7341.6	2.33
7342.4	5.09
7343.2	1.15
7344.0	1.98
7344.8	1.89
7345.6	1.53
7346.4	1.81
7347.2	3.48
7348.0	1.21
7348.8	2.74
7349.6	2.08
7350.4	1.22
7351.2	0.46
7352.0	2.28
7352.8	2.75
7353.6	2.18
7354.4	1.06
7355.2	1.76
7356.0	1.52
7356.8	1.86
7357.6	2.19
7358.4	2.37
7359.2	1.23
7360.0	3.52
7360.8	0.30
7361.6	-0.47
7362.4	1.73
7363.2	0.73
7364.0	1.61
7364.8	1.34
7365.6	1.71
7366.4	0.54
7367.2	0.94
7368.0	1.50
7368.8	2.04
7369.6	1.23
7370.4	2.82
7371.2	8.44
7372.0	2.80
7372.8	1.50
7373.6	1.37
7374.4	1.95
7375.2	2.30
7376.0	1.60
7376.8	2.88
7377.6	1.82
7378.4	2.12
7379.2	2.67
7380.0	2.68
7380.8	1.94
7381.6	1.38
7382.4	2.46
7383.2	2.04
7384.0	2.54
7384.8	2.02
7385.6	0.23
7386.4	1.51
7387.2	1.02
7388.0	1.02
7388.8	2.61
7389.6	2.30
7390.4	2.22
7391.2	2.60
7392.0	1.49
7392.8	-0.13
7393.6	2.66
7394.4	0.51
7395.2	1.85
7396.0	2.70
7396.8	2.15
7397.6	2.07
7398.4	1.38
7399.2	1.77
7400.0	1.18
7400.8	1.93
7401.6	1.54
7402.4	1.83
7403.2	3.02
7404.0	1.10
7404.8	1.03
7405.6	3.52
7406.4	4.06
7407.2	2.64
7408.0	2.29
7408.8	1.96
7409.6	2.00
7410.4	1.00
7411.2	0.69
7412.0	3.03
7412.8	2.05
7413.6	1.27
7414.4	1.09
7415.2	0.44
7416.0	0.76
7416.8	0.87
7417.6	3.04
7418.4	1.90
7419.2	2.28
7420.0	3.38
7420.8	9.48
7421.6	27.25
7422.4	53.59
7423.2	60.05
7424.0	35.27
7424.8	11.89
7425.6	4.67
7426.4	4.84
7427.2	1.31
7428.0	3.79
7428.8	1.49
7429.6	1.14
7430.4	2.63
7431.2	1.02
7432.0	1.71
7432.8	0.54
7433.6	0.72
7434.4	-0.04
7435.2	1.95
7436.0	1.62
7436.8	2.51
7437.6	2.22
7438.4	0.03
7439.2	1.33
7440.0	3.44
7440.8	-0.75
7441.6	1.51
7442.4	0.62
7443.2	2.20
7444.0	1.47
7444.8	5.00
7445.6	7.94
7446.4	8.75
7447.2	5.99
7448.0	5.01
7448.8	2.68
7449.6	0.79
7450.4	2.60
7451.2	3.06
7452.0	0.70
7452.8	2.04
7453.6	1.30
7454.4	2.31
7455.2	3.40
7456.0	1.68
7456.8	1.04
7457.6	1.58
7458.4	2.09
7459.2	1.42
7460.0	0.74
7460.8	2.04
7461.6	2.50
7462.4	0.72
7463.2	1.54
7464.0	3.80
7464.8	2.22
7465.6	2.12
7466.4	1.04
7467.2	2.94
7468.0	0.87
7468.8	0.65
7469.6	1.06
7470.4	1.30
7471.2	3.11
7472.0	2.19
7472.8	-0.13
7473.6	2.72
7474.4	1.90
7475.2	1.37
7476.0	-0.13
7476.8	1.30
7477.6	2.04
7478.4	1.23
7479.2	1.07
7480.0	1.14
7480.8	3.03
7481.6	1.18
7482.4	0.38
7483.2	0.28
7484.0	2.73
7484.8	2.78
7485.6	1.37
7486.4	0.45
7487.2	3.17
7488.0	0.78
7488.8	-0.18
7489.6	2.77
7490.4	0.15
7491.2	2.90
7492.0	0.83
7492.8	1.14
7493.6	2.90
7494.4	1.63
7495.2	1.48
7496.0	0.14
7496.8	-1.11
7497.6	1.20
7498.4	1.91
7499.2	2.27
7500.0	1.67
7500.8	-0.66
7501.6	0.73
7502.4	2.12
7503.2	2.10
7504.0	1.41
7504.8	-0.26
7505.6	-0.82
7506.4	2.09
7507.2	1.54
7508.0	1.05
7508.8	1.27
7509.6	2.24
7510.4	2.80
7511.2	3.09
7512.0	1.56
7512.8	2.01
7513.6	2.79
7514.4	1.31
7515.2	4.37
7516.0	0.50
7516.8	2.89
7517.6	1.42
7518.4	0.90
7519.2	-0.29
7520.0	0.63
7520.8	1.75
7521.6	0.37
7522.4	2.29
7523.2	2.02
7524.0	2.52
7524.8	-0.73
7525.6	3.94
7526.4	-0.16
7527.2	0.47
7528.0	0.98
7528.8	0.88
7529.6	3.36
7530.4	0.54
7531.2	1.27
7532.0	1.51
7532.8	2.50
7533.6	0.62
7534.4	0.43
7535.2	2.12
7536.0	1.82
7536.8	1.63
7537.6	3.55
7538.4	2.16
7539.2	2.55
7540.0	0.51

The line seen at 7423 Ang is Halpha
